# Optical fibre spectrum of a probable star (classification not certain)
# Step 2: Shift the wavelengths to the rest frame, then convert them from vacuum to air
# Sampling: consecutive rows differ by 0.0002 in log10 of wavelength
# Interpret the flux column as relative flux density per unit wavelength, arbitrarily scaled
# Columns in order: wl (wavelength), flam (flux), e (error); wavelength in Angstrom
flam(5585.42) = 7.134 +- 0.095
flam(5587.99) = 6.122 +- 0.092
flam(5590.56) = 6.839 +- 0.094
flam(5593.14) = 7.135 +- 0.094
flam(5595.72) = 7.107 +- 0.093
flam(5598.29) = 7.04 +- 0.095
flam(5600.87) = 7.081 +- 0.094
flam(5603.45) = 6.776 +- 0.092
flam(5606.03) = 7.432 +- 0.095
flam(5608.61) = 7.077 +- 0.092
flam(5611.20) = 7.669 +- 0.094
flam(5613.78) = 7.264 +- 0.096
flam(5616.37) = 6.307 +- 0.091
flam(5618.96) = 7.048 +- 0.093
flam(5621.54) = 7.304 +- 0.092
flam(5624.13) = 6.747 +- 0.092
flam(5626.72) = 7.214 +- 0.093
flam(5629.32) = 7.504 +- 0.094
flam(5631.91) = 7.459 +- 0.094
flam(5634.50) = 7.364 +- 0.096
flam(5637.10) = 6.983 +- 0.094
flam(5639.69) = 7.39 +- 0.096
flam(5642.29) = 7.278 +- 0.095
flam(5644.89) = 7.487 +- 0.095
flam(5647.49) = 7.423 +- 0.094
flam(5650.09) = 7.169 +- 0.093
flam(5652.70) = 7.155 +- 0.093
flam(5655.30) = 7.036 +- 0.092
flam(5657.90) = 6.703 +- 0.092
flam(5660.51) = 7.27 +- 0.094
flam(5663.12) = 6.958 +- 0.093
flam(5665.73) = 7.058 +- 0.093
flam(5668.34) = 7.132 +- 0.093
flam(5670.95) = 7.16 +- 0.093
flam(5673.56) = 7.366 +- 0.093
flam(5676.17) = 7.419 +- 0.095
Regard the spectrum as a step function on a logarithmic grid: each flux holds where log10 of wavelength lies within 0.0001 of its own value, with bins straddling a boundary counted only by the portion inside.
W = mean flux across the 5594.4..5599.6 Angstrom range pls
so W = 7.08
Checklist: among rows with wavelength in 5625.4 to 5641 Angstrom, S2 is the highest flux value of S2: 7.504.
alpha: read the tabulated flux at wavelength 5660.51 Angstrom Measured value 7.27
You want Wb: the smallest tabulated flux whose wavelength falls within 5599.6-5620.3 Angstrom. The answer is 6.307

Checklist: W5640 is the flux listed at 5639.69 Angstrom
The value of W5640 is 7.39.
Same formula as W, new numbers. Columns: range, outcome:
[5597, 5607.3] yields 7.09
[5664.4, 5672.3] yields 7.12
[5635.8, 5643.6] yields 7.22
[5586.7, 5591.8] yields 6.49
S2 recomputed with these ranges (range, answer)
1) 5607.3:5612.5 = 7.669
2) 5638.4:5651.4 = 7.487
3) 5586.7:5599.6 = 7.135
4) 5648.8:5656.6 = 7.169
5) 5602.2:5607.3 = 7.432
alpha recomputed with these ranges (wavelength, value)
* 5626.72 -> 7.214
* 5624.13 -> 6.747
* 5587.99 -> 6.122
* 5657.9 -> 6.703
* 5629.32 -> 7.504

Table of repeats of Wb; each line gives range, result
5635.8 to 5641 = 6.983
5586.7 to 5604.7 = 6.122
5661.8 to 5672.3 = 6.958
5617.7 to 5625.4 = 6.747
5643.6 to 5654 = 7.155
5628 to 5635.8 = 7.364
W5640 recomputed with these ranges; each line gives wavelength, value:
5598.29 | 7.04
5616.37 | 6.307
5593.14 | 7.135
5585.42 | 7.134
